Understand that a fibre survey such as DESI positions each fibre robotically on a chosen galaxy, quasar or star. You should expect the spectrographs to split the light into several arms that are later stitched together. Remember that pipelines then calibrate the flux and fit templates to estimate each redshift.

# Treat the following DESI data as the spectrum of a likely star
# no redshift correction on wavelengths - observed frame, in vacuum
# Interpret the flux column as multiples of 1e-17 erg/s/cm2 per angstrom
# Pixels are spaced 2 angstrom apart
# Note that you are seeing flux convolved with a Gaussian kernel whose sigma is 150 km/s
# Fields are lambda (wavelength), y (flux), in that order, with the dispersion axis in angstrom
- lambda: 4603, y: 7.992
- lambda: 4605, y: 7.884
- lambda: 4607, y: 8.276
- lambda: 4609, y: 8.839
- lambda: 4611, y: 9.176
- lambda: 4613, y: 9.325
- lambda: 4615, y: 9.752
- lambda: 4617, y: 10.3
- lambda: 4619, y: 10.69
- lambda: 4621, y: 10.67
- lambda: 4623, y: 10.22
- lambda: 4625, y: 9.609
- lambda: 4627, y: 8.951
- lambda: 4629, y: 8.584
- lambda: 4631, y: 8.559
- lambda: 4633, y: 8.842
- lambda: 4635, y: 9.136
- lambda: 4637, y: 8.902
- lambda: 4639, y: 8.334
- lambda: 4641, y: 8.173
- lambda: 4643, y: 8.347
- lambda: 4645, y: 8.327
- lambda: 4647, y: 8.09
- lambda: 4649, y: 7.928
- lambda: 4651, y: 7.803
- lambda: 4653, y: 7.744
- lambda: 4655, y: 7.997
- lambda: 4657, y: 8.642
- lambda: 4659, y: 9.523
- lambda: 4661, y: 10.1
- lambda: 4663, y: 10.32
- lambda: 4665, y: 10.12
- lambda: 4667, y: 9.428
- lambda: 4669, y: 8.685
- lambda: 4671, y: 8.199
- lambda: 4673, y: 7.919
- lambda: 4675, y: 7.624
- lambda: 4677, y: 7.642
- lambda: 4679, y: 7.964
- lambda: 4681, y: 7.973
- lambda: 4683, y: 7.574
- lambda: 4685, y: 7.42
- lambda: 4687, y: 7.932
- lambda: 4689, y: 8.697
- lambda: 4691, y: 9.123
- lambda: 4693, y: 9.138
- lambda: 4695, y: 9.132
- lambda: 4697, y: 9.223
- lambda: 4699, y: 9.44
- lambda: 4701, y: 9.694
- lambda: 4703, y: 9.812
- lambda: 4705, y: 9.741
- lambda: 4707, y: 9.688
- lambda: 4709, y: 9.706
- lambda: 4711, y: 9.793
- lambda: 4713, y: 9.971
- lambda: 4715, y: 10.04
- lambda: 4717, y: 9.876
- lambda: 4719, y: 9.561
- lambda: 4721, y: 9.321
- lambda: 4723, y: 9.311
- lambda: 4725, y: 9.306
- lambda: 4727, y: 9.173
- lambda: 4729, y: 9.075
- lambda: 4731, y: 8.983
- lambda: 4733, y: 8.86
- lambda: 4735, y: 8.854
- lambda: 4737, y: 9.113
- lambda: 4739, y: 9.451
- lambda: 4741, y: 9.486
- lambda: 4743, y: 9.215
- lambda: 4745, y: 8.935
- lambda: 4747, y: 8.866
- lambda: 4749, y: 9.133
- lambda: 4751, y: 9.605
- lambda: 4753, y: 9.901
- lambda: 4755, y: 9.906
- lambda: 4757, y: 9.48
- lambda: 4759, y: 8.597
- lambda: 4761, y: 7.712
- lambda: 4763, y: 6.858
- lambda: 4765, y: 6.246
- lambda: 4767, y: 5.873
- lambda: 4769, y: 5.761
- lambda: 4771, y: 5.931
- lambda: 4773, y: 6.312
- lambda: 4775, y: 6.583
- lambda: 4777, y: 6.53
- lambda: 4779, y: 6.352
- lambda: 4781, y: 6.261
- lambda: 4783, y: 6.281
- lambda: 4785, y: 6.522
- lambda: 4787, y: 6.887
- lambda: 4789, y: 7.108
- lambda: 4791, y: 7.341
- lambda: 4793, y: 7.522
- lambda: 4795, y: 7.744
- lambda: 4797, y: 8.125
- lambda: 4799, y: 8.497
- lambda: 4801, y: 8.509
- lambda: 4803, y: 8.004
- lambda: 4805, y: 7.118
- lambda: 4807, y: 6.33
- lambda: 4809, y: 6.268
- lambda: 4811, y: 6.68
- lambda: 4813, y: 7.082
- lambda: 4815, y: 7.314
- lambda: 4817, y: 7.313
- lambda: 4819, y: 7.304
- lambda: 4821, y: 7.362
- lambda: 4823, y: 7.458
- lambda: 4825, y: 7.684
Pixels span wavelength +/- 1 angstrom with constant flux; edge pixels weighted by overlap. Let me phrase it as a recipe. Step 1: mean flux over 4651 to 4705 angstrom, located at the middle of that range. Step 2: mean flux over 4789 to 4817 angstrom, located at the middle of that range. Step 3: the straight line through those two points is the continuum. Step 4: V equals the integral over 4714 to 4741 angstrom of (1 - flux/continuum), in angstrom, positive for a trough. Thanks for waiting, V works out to -3.6 angstrom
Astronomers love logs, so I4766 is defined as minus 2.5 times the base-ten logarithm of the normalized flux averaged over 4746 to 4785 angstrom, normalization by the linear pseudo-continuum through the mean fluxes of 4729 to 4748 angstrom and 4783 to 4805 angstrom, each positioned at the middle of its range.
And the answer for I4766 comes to 0.13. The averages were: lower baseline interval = 9.08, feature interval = 7.46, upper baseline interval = 7.54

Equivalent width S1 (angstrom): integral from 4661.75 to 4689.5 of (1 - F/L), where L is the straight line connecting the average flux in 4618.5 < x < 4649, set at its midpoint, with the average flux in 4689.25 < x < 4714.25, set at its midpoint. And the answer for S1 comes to 2.7 angstrom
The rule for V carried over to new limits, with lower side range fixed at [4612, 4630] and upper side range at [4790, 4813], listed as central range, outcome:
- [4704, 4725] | -2.70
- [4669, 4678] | 1.16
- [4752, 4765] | -0.87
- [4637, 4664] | 2.37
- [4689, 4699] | -0.33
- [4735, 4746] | -1.29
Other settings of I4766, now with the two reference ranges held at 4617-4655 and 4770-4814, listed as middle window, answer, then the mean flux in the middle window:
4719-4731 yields -0.185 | 9.24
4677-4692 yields 0.027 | 8.07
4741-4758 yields -0.243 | 9.39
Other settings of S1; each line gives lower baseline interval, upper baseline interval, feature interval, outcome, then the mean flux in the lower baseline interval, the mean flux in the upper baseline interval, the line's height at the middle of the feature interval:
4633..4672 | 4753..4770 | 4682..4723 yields -5.0 angstrom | 8.73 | 7.69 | 8.25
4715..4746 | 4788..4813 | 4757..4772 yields 2.7 angstrom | 9.26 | 7.42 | 8.37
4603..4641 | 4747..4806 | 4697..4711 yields -2.3 angstrom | 9.16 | 7.5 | 8.28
